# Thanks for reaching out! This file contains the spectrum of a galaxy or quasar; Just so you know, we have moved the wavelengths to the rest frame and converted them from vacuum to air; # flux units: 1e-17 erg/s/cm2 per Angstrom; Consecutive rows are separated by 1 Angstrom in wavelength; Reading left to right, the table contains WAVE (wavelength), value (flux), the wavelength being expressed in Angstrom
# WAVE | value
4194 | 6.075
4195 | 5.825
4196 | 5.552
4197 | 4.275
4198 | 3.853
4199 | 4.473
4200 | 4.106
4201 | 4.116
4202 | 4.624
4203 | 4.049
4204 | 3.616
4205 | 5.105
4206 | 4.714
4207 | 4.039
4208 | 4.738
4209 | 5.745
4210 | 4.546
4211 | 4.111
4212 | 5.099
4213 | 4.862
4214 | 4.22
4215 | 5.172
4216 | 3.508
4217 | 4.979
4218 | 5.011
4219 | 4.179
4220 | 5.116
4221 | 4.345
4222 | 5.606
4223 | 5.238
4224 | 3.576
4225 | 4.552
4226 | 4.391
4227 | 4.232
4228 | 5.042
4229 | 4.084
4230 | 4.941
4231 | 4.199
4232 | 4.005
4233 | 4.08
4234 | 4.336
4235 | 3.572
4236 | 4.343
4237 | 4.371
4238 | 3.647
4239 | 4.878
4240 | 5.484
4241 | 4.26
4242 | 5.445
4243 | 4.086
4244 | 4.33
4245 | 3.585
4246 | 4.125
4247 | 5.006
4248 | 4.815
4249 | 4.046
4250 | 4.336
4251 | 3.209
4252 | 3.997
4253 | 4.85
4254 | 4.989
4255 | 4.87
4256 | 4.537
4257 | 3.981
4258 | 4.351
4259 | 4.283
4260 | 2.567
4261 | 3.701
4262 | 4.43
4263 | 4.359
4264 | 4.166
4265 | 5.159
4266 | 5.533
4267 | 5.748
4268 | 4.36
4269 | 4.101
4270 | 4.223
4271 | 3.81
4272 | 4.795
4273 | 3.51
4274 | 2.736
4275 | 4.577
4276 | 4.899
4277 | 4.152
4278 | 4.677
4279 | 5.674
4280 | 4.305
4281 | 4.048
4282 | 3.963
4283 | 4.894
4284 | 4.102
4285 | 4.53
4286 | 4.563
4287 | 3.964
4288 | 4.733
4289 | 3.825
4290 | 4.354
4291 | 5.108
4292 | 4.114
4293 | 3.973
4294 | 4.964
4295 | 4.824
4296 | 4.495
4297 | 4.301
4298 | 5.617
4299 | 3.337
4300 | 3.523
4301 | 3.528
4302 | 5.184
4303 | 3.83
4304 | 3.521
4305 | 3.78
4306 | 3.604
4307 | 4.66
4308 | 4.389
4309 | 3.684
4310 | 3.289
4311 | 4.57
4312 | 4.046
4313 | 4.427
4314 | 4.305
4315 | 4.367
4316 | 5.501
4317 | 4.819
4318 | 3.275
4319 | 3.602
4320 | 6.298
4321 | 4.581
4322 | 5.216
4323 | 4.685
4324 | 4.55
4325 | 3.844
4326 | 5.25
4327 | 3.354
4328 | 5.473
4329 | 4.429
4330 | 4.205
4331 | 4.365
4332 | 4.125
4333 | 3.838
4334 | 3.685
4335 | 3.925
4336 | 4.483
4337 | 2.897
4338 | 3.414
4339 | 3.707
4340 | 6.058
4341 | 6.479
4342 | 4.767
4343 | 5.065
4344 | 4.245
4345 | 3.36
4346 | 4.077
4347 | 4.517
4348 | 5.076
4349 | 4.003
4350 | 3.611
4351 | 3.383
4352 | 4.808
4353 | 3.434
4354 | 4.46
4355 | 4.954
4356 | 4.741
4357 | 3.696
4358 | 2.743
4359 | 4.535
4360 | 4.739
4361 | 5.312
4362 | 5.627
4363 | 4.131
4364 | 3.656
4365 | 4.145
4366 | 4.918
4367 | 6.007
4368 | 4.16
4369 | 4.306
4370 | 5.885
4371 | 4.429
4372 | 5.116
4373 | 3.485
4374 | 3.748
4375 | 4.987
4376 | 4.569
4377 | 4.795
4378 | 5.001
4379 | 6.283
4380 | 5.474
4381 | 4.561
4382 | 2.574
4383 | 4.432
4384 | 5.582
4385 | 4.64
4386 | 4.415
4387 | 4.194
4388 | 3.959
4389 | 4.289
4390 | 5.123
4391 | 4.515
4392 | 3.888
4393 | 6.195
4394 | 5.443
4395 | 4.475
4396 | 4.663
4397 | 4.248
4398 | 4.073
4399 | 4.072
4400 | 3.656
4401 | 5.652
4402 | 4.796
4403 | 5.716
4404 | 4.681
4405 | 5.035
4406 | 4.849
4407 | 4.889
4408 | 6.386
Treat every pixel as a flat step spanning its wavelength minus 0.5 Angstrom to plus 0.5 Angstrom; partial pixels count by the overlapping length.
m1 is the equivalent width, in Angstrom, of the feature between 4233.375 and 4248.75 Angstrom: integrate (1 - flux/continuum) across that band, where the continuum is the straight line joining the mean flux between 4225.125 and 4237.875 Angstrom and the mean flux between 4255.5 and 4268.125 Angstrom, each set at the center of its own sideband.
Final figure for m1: -0.3 Angstrom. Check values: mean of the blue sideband 4.29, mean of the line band 4.41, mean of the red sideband 4.4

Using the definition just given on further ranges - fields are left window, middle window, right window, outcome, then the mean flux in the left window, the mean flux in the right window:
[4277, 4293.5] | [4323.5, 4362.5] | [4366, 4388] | 2.10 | 4.42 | 4.69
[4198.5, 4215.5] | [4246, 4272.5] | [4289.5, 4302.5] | 0.47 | 4.55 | 4.41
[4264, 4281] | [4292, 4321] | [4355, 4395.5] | 1.65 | 4.49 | 4.62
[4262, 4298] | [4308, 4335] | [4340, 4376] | 0.67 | 4.46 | 4.5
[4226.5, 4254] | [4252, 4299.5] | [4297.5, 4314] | -2.28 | 4.36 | 4.07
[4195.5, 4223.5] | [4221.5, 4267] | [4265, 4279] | 1.24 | 4.61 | 4.47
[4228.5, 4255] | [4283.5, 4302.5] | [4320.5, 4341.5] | 0.07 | 4.36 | 4.41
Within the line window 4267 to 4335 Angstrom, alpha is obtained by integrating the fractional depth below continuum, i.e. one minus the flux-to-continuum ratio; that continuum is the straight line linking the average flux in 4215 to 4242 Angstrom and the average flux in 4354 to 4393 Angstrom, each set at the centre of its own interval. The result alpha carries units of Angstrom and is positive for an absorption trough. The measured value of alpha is 3.21 Angstrom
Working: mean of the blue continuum 4.49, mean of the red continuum 4.59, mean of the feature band 4.33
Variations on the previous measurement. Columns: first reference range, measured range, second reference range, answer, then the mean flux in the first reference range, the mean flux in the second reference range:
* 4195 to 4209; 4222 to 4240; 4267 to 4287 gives 0.2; 4.5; 4.34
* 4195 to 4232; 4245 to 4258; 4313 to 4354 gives 0.4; 4.57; 4.38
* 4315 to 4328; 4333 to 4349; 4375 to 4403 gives 0.9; 4.61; 4.68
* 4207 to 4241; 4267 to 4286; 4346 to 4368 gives 0.6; 4.54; 4.39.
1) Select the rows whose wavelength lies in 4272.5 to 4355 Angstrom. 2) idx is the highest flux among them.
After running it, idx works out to 6.479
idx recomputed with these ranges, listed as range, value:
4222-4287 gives 5.748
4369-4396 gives 6.283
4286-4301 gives 5.617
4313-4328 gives 6.298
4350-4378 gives 6.007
